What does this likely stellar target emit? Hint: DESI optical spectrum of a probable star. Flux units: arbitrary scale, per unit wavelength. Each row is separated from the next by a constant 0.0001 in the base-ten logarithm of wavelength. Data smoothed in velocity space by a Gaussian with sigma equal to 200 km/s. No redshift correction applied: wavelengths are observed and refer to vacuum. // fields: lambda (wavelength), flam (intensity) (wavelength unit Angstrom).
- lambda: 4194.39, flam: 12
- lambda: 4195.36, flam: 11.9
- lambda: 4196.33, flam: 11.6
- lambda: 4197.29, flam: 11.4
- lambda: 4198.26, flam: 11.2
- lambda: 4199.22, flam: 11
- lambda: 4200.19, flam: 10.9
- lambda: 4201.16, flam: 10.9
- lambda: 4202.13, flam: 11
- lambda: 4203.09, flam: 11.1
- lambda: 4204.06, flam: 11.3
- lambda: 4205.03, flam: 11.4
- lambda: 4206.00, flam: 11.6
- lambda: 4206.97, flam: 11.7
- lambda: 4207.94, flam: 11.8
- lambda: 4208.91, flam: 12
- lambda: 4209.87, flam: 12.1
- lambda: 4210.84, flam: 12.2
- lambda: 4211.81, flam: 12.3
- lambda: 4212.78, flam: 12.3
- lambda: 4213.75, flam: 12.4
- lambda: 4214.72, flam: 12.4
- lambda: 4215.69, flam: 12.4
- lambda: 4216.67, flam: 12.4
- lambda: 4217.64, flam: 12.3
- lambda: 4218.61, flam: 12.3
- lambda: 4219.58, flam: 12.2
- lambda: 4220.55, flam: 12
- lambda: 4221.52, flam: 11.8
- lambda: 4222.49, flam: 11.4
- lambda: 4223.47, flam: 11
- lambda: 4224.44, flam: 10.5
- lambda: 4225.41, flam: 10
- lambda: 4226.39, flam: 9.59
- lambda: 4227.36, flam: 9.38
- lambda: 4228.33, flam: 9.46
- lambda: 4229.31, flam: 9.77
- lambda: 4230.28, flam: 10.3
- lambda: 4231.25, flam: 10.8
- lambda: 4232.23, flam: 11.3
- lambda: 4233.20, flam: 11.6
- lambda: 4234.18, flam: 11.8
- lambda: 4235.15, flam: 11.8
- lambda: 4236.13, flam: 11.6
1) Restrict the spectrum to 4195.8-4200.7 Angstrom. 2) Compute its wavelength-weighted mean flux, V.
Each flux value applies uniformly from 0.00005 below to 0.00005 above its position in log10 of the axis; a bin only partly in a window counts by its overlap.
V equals 11.2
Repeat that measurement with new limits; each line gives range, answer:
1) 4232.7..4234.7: 11.7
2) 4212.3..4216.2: 12.3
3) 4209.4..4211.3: 12.1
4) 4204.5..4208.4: 11.6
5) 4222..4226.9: 10.5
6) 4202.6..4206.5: 11.4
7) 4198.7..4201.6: 10.9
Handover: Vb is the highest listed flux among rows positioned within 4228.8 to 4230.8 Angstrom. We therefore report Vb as 10.3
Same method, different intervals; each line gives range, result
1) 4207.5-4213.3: 12.3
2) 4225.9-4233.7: 11.6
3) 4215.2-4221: 12.4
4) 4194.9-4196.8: 11.9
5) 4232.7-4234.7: 11.8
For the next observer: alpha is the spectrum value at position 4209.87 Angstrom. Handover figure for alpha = 12.1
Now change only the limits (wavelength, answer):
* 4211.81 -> 12.3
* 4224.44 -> 10.5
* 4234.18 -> 11.8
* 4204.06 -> 11.3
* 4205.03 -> 11.4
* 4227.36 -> 9.38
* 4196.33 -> 11.6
